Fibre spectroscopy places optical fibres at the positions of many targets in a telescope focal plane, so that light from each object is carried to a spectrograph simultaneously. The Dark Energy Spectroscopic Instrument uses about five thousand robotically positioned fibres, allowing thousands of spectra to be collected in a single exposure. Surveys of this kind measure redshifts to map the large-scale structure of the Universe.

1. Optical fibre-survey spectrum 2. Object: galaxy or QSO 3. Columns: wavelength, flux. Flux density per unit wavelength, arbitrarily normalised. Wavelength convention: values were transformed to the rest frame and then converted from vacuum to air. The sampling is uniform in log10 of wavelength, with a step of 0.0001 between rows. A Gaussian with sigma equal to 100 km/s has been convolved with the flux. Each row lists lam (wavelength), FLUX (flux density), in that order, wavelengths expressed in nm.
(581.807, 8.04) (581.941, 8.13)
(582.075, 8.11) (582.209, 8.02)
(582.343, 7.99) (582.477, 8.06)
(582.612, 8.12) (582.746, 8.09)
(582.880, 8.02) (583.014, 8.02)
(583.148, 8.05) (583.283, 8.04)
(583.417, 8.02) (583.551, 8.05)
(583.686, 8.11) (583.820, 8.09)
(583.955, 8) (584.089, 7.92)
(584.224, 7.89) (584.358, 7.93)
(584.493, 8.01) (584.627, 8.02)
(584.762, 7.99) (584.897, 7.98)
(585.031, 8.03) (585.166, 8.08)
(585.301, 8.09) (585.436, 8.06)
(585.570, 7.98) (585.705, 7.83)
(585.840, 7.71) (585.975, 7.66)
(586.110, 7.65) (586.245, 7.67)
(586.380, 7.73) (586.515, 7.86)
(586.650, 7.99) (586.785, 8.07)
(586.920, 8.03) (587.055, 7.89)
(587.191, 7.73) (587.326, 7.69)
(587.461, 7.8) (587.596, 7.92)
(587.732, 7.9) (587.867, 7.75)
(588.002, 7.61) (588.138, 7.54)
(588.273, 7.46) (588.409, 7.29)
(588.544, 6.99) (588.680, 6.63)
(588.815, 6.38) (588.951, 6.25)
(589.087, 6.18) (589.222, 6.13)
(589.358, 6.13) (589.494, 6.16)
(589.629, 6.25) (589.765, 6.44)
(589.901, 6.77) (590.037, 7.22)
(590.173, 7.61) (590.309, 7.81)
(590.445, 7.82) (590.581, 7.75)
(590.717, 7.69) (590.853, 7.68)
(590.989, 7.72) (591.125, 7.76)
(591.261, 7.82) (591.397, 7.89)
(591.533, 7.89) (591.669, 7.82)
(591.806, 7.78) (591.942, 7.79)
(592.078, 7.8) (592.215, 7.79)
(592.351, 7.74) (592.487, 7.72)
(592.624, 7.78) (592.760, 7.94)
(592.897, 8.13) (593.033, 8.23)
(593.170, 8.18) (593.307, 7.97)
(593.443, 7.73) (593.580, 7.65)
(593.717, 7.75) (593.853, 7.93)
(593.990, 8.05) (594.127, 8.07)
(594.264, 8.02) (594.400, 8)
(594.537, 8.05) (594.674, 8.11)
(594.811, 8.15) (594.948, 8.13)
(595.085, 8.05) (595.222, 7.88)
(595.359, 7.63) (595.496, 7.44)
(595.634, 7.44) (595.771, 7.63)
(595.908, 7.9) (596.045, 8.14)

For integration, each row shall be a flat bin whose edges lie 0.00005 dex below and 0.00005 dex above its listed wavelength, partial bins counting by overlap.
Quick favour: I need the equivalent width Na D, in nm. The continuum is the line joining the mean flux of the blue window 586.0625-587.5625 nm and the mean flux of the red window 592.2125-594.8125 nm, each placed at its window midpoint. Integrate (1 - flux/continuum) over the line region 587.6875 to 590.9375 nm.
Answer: 0.34 nm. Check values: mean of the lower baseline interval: 7.83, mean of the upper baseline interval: 7.95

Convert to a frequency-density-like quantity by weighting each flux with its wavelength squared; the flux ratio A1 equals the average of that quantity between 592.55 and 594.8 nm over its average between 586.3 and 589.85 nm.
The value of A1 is 1.13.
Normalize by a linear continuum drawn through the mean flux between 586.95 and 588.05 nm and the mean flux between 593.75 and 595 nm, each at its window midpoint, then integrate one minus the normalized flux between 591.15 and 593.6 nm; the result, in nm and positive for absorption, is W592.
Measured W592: 0.03 nm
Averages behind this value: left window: 7.8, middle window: 7.87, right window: 8.05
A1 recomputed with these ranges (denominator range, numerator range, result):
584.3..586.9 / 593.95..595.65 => 1.03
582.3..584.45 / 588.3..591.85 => 0.91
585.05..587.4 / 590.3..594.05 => 1.02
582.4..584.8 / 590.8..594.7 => 1.01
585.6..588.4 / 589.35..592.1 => 0.97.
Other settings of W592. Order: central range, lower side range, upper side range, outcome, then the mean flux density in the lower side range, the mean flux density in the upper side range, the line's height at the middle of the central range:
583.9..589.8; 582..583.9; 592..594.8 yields 0.37 nm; 8.05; 7.94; 8.01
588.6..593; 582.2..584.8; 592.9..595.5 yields 0.36 nm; 8.02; 7.97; 7.98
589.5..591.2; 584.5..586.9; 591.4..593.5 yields 0.12 nm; 7.91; 7.89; 7.9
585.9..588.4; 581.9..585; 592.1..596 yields 0.07 nm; 8.03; 7.9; 7.98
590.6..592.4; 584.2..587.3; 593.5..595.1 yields 0.04 nm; 7.91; 7.99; 7.96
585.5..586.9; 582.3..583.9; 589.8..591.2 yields 0.00 nm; 8.05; 7.56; 7.84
